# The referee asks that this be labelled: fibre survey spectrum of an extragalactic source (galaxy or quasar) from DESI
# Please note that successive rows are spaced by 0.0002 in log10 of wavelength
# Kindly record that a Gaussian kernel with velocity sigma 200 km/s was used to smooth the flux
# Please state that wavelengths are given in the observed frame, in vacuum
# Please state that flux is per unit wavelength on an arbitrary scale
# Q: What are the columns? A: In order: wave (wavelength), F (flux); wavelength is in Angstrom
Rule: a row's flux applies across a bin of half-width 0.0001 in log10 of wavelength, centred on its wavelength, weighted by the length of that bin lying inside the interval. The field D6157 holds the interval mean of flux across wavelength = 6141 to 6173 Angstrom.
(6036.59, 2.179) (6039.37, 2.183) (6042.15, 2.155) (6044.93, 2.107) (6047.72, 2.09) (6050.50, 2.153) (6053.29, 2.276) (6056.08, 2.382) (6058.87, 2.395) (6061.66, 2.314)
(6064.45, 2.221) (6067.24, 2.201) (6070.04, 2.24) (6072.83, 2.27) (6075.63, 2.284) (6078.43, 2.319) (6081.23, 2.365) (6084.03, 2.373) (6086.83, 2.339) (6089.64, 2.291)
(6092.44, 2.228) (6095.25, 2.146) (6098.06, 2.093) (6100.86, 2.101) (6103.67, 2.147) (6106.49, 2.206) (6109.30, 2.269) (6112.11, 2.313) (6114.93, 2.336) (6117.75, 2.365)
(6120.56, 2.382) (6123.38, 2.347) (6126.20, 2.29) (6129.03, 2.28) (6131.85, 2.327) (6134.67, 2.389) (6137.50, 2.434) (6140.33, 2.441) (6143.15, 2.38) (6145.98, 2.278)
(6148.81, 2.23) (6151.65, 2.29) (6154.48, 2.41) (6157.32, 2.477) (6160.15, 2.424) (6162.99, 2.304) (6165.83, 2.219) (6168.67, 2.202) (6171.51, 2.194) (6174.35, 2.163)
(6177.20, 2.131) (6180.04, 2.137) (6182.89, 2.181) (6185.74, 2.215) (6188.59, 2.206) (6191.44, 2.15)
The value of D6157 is 2.31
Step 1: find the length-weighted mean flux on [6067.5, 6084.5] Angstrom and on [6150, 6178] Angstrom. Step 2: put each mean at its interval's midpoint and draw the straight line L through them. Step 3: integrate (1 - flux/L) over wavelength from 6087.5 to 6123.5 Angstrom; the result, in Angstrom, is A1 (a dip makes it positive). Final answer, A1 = 0.7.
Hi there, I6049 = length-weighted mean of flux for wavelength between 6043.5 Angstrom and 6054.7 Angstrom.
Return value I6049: 2.16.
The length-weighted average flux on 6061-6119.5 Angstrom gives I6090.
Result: 2.26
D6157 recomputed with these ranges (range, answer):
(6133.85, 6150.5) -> 2.36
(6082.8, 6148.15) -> 2.29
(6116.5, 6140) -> 2.36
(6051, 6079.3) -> 2.29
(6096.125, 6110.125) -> 2.16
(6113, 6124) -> 2.36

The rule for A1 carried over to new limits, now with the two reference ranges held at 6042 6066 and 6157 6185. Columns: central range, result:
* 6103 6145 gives -1.8 Angstrom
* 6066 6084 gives -0.4 Angstrom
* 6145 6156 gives -0.3 Angstrom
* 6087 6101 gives 0.3 Angstrom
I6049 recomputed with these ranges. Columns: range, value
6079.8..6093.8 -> 2.32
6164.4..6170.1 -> 2.21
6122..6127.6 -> 2.32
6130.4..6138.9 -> 2.38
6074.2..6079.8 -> 2.3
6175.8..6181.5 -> 2.14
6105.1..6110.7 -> 2.24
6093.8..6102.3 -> 2.11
